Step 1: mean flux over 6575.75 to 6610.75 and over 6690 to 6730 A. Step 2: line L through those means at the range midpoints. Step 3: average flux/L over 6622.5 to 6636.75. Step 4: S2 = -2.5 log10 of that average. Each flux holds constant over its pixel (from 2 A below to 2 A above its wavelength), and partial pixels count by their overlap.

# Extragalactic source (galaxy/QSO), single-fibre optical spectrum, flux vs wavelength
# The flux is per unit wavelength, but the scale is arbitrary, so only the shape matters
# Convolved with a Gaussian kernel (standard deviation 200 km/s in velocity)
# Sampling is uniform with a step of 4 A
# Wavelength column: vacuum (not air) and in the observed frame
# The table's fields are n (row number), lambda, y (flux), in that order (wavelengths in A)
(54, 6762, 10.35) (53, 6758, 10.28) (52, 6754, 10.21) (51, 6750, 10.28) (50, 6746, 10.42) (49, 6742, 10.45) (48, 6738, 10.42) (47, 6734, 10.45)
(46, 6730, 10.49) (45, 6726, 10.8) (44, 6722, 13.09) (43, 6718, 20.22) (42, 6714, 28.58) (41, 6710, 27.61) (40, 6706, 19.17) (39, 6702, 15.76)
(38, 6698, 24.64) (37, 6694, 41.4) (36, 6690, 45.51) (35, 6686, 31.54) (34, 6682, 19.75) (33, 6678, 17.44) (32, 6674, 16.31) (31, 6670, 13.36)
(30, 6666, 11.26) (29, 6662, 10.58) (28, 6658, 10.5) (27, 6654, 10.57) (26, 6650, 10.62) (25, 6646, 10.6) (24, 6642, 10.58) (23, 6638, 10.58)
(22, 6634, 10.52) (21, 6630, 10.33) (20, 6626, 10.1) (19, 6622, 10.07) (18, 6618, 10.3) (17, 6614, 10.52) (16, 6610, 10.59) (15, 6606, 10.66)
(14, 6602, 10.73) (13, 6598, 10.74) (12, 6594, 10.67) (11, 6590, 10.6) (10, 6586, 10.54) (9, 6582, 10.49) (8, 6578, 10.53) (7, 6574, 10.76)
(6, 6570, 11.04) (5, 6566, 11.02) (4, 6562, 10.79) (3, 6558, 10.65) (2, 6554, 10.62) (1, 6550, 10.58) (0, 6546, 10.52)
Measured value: 0.37 mag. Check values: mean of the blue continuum 10.6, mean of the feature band 10.3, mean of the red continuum 22.9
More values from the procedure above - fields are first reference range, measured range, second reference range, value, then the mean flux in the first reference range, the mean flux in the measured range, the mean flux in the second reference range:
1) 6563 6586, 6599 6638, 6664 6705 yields 0.45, 10.7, 10.4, 23.6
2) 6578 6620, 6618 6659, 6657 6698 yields 0.48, 10.6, 10.4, 22.2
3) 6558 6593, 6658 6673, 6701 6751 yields 0.14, 10.7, 11.9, 15.3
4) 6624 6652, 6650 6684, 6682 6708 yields 0.43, 10.5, 13.5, 28.9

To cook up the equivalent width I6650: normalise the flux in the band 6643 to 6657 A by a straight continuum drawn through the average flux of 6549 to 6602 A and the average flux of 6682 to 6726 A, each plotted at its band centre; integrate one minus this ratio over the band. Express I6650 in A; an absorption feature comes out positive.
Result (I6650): 6.4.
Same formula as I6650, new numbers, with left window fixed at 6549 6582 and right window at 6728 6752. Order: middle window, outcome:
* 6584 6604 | 0.1 A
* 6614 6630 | 0.6 A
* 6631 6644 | 0.1 A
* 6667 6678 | -4.6 A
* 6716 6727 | -4.8 A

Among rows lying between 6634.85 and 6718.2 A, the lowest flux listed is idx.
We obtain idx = 10.5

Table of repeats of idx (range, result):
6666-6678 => 11.26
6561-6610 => 10.49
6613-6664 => 10.07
